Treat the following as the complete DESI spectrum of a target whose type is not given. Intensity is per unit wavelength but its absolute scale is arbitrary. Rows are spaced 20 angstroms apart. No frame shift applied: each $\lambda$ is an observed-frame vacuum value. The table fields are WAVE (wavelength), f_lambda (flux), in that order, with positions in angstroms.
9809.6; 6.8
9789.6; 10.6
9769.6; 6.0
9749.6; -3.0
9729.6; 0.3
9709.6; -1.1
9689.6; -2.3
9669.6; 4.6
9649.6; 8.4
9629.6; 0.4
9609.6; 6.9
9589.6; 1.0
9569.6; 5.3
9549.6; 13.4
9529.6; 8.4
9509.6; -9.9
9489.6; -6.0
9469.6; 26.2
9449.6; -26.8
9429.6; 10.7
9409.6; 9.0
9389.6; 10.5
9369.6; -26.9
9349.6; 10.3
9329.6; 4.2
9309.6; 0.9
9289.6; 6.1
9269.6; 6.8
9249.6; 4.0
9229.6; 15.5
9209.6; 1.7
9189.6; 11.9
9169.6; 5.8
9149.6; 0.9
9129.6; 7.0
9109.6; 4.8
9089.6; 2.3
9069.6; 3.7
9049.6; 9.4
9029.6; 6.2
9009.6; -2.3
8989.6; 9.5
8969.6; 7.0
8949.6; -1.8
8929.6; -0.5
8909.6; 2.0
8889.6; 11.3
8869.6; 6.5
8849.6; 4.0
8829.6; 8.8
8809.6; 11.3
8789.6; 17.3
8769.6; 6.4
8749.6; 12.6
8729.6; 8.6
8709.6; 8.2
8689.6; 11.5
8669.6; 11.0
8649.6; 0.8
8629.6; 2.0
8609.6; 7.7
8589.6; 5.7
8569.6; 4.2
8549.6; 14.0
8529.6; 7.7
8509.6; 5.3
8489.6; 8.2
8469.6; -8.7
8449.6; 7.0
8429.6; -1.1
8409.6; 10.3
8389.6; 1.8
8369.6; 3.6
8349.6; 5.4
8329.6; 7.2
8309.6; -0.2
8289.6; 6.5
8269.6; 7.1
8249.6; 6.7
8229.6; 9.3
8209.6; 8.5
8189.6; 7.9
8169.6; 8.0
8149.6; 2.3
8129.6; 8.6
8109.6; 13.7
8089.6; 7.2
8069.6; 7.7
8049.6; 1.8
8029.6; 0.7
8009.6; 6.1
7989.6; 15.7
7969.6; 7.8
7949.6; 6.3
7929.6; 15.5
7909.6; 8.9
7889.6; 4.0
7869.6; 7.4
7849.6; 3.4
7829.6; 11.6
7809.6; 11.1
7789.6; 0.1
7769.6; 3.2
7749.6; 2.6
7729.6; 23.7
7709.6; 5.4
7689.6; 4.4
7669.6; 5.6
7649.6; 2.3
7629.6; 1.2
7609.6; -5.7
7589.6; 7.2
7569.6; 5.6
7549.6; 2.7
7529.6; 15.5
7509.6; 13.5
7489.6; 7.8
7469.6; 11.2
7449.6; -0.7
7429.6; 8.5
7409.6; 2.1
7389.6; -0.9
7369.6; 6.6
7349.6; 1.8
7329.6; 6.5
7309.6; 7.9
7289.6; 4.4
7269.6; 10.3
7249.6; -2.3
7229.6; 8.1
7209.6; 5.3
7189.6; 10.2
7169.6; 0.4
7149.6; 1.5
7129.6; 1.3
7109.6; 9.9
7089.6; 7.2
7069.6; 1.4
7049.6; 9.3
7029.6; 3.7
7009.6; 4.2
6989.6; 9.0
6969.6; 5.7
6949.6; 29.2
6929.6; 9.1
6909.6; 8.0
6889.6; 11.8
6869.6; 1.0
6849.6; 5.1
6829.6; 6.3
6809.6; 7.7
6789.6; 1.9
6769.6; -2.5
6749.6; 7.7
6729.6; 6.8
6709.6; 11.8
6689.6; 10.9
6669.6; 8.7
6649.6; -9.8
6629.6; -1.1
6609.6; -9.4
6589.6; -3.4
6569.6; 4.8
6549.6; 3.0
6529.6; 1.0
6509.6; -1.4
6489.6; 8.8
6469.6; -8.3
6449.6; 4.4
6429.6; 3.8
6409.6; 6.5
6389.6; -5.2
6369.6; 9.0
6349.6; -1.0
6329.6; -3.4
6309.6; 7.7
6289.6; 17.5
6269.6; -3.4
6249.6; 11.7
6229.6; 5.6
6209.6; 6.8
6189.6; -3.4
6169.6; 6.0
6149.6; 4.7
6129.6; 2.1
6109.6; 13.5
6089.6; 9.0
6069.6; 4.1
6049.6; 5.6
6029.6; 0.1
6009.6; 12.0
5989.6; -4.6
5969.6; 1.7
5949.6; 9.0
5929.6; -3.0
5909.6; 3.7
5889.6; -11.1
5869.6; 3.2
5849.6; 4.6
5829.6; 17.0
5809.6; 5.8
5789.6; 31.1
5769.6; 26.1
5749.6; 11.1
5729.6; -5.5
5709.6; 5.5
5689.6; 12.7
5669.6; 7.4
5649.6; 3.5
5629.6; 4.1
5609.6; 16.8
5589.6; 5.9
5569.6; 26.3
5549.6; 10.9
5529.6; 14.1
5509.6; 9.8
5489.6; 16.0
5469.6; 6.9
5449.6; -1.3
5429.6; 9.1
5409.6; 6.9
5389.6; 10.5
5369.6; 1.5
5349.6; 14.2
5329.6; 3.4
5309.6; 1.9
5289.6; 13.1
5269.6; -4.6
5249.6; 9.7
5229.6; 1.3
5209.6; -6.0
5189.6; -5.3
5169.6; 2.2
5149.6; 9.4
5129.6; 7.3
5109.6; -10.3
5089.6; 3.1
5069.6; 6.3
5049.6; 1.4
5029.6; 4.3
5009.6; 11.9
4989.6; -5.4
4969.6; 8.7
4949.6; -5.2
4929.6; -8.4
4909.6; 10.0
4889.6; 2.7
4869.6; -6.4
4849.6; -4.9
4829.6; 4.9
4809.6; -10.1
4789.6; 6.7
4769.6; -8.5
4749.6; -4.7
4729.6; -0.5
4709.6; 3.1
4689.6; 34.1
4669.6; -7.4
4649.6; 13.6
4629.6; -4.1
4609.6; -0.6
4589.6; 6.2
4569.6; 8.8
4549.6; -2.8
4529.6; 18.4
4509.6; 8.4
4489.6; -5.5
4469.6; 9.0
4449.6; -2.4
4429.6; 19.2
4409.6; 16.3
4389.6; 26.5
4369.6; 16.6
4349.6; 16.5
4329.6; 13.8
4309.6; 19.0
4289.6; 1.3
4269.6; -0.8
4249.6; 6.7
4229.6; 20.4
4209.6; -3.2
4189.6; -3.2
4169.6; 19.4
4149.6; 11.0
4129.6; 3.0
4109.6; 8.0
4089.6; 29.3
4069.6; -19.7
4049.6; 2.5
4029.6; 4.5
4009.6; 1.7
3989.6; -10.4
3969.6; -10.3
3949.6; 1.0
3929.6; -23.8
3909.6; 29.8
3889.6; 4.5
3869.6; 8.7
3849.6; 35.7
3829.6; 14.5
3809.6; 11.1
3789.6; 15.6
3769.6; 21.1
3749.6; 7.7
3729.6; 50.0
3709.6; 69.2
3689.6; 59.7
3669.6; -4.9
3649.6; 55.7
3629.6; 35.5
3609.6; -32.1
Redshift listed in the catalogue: 0.86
